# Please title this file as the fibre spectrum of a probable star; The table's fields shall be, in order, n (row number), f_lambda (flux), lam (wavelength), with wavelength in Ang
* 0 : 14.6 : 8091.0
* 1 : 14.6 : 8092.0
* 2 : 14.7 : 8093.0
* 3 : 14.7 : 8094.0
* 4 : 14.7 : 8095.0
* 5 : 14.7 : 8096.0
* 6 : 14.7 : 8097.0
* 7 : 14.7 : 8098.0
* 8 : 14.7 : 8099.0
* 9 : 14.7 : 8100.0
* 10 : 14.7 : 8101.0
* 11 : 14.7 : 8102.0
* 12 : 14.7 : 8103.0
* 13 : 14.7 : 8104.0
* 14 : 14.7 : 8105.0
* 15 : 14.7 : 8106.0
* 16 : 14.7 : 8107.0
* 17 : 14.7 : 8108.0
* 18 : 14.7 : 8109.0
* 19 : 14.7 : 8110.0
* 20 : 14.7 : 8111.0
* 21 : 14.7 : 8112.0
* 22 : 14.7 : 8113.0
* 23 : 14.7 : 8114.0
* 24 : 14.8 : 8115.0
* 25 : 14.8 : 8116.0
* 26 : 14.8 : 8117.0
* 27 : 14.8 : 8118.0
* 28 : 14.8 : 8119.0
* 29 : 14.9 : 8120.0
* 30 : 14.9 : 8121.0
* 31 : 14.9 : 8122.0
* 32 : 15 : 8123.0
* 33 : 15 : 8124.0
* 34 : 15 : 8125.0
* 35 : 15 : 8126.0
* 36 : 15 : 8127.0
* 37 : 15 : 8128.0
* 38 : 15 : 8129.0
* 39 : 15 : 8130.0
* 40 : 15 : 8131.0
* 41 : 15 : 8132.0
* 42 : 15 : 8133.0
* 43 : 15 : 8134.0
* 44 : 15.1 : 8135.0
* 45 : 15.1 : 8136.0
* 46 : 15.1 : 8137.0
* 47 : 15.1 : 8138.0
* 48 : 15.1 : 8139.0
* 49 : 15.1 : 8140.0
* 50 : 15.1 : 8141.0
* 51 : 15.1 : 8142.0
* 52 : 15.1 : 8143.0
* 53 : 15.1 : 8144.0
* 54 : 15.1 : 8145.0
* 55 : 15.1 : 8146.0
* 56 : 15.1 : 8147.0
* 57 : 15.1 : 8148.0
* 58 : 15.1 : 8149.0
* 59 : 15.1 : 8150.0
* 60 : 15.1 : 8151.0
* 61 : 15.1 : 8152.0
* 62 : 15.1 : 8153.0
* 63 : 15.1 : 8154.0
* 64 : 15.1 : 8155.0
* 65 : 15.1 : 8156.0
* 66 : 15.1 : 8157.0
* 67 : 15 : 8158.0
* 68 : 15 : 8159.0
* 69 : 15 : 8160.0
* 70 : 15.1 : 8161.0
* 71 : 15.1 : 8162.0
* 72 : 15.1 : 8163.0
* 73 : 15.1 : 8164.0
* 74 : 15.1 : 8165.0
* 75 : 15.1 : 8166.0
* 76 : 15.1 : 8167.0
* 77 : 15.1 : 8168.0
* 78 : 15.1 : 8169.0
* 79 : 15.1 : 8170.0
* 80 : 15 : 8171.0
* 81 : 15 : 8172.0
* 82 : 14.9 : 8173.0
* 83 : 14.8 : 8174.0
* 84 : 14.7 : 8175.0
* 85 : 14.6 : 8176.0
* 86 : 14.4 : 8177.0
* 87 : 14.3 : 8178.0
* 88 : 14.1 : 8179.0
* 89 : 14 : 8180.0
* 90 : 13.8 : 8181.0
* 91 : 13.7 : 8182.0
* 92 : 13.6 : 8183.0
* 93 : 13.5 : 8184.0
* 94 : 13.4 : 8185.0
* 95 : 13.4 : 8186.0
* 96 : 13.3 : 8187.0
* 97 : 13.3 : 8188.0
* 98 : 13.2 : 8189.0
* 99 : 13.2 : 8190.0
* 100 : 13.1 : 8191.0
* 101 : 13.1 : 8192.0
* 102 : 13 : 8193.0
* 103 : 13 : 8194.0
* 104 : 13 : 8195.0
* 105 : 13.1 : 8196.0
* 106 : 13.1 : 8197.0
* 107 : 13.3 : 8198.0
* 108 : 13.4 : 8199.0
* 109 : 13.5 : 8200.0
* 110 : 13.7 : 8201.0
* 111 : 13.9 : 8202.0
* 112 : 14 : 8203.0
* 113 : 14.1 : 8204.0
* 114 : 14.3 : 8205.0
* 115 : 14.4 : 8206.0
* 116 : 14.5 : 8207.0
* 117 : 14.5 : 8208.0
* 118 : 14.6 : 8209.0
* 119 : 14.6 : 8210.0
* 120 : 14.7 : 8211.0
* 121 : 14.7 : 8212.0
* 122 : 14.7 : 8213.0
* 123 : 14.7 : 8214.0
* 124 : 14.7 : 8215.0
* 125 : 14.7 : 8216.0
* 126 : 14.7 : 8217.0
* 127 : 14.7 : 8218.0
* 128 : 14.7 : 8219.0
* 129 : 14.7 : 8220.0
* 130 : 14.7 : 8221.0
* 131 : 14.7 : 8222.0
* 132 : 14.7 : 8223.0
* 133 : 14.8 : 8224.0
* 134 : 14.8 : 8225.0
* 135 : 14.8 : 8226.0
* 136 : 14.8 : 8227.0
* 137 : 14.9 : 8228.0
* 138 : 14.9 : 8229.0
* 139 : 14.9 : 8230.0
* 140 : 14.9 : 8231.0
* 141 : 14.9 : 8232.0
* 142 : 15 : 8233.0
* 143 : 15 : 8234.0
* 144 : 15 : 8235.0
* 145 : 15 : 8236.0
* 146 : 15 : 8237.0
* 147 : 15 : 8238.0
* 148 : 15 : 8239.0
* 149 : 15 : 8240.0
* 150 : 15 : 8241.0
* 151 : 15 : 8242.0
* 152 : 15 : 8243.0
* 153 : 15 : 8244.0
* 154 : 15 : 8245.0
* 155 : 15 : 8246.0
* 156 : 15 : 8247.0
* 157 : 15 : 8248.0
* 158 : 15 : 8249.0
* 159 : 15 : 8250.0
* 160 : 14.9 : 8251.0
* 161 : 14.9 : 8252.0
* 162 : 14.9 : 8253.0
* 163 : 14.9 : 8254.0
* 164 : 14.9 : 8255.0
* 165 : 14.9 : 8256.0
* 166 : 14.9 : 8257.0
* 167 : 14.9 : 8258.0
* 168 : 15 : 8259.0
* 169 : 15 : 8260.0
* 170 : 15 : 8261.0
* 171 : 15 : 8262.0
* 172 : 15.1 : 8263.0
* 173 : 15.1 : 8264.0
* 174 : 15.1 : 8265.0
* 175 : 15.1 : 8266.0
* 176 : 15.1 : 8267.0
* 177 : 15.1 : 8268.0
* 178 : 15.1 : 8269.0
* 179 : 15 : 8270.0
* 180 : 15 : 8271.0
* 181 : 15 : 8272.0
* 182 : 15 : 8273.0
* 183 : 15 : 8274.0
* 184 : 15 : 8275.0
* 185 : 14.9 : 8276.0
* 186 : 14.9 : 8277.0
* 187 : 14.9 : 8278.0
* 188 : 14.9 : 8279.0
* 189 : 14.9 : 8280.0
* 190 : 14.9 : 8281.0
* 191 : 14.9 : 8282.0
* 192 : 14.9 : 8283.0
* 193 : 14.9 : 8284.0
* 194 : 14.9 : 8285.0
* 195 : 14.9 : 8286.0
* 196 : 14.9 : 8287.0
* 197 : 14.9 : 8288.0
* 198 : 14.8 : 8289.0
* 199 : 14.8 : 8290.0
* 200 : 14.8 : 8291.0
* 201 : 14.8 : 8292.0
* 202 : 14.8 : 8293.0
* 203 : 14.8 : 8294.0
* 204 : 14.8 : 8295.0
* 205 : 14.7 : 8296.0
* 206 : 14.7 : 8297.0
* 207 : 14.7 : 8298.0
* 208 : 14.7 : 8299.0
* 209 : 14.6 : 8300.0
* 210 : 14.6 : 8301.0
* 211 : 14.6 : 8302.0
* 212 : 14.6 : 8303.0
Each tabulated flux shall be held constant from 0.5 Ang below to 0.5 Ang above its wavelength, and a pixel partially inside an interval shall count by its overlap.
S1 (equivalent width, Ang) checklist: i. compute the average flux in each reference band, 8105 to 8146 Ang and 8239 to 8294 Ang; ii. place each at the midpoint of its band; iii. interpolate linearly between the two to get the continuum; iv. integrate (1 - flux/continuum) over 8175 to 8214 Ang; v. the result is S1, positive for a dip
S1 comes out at 2.94 Ang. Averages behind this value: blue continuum 14.9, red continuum 15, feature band 13.8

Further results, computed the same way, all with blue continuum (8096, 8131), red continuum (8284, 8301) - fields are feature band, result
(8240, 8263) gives -0.3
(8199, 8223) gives 0.6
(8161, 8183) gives 0.1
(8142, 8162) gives -0.4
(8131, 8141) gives -0.2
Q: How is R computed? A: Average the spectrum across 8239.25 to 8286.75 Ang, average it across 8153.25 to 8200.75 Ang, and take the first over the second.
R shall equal 1.05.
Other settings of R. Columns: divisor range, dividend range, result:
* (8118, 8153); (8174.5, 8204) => 0.90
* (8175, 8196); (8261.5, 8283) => 1.11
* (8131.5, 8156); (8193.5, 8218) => 0.93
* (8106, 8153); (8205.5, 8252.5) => 0.99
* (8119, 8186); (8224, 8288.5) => 1.01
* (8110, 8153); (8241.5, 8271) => 1.00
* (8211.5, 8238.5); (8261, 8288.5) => 1.01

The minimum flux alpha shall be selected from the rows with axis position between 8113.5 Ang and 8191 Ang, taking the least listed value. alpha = 13.1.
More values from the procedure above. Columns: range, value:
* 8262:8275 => 15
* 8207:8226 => 14.5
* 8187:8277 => 13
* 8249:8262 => 14.9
